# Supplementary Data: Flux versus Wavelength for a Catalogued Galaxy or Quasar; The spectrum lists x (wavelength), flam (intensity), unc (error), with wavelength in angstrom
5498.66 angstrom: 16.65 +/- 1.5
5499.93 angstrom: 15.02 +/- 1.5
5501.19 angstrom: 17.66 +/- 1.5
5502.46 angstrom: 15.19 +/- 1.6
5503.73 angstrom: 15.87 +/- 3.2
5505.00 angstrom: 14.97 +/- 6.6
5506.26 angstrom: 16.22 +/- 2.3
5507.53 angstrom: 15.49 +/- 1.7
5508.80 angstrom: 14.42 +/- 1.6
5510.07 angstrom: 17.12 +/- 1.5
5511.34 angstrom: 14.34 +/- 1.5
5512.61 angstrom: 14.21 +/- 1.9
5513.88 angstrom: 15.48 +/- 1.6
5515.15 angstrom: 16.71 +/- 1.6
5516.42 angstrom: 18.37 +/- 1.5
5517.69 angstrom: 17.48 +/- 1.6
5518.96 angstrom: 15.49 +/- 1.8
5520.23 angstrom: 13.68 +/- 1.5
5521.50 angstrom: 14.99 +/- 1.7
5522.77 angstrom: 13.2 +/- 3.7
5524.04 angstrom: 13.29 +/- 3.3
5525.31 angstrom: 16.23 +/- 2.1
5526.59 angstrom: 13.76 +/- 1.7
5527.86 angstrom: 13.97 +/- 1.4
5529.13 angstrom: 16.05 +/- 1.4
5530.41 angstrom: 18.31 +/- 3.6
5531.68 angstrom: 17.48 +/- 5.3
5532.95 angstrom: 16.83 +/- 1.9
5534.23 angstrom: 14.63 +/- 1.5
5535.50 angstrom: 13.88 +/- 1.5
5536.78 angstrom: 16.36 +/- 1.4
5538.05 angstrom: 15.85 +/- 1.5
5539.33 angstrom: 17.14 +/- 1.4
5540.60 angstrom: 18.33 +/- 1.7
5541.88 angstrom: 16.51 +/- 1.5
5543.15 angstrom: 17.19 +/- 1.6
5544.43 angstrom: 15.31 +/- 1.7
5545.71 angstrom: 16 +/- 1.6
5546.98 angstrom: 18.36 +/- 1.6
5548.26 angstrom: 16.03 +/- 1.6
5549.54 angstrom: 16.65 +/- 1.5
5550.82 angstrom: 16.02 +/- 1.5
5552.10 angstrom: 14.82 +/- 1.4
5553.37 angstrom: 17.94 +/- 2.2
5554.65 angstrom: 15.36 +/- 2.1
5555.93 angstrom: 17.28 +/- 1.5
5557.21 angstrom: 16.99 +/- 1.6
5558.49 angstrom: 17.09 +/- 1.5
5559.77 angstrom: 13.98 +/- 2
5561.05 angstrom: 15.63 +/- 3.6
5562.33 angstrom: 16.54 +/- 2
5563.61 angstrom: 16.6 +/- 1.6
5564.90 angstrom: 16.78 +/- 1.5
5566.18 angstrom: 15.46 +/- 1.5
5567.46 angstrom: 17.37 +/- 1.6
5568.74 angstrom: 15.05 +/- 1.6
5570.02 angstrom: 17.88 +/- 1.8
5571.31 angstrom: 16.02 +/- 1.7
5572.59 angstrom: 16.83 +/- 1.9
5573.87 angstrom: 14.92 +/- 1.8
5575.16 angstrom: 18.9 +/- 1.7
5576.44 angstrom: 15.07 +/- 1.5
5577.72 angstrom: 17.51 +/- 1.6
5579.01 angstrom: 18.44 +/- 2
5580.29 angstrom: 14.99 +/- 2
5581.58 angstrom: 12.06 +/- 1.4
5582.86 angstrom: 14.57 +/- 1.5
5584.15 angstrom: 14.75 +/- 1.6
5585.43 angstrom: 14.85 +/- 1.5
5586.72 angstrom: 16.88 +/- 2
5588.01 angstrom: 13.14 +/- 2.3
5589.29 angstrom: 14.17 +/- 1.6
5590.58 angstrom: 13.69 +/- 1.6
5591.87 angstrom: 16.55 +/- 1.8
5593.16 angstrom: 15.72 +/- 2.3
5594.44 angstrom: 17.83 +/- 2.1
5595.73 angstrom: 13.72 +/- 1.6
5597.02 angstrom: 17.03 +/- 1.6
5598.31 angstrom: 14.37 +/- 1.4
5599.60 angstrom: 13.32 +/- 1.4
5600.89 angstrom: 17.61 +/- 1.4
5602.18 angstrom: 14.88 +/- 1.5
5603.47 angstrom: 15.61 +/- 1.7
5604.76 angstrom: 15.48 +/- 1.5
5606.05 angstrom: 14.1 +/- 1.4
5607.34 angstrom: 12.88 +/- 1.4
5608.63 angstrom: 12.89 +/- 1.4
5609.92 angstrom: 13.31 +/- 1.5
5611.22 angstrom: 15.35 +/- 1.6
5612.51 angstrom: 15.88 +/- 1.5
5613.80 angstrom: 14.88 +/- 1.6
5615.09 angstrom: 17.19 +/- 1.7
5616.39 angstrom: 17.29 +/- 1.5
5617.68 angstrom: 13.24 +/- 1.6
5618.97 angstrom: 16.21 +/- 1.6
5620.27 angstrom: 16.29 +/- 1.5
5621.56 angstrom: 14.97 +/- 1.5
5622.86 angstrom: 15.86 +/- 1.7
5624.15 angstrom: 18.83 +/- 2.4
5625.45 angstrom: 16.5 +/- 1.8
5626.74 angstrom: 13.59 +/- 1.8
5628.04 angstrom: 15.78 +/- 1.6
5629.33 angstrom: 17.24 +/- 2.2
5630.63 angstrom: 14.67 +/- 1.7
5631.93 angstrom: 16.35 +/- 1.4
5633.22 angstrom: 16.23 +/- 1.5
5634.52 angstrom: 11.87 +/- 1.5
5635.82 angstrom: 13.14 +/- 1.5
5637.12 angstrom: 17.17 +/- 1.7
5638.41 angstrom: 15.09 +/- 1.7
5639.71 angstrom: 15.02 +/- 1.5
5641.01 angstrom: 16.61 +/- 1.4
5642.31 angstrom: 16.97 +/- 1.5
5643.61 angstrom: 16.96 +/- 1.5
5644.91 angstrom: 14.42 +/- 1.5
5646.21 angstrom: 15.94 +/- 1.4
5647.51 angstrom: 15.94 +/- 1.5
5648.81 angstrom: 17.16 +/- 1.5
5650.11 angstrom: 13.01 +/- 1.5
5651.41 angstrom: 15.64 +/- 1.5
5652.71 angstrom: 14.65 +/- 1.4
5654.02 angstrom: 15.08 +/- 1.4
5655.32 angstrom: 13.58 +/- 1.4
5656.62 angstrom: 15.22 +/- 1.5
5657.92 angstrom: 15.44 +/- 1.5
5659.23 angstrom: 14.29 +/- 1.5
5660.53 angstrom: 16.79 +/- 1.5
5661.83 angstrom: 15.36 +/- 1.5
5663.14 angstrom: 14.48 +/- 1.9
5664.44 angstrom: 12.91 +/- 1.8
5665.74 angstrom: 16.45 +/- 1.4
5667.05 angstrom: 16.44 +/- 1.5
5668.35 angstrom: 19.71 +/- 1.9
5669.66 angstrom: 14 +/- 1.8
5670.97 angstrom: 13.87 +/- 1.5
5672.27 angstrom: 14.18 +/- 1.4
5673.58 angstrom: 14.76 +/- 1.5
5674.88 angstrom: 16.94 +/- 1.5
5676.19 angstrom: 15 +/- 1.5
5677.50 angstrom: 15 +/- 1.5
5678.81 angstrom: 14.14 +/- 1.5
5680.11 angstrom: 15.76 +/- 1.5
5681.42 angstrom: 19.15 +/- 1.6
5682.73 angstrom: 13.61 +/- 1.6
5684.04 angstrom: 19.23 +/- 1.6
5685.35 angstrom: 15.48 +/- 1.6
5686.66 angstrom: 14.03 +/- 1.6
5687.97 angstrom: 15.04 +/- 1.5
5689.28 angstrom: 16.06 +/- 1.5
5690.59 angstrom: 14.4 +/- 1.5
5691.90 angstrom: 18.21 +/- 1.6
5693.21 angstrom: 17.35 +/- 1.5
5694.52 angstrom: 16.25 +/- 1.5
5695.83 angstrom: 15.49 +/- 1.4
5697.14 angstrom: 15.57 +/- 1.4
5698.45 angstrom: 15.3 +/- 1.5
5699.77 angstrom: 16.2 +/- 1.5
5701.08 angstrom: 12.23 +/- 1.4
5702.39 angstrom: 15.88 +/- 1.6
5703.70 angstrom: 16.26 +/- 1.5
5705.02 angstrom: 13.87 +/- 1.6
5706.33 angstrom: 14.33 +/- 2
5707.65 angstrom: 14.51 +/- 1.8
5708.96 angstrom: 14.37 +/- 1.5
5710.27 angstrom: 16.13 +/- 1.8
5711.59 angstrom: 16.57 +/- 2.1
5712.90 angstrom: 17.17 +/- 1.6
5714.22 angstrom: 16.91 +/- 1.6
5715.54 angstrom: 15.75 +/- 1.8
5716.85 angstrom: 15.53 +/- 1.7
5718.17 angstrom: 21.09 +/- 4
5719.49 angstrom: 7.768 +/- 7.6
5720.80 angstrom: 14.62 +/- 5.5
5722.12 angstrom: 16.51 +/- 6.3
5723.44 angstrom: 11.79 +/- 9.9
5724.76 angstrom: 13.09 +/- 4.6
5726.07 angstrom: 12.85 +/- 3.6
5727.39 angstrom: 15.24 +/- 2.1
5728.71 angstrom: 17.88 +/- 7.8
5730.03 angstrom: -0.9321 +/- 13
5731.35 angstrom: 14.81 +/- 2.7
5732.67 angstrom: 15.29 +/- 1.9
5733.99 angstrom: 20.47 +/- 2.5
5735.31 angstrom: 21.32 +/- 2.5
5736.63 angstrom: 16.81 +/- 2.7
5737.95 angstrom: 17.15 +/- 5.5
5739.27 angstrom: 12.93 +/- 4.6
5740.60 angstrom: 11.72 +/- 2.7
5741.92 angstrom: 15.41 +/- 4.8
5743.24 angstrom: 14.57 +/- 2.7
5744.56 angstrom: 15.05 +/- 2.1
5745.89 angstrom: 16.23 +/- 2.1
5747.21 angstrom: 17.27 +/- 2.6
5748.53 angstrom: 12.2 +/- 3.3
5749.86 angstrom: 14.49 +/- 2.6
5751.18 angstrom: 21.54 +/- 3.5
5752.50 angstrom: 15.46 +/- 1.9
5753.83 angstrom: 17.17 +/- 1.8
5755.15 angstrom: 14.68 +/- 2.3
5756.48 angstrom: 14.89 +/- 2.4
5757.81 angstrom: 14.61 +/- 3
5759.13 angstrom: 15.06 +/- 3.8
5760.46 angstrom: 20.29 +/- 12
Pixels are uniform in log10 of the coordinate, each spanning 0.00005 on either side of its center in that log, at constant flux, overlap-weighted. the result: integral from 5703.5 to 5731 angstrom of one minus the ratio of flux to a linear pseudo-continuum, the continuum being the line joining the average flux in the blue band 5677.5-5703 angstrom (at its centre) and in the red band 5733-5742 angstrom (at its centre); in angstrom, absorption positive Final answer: 3.19 angstrom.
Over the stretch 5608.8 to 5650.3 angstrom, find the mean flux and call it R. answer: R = 15.6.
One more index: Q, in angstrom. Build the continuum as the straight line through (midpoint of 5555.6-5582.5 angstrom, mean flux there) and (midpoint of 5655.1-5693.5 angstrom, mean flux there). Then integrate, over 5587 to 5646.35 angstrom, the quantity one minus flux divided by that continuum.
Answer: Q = 2.2 angstrom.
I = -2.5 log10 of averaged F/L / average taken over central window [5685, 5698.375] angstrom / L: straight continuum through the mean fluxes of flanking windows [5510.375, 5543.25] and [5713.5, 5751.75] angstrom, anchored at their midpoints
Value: -0.044 mag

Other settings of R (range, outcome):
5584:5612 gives 14.9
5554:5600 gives 15.8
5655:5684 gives 15.4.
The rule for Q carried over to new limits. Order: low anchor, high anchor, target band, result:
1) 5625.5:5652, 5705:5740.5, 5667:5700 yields -1.3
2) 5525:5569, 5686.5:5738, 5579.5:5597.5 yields 1.1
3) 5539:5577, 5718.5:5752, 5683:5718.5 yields -1.8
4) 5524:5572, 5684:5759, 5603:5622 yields 1.0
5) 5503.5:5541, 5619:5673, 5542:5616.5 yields -0.8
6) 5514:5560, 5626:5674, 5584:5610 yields 1.2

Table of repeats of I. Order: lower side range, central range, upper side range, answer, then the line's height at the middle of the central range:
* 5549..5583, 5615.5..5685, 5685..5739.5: 0.00 mag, 15.6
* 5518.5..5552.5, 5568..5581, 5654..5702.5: -0.06 mag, 15.7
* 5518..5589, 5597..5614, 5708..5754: 0.07 mag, 15.7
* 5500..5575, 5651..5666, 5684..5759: 0.04 mag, 15.5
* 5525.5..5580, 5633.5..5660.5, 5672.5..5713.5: 0.04 mag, 15.9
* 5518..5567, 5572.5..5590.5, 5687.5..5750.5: 0.03 mag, 15.8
